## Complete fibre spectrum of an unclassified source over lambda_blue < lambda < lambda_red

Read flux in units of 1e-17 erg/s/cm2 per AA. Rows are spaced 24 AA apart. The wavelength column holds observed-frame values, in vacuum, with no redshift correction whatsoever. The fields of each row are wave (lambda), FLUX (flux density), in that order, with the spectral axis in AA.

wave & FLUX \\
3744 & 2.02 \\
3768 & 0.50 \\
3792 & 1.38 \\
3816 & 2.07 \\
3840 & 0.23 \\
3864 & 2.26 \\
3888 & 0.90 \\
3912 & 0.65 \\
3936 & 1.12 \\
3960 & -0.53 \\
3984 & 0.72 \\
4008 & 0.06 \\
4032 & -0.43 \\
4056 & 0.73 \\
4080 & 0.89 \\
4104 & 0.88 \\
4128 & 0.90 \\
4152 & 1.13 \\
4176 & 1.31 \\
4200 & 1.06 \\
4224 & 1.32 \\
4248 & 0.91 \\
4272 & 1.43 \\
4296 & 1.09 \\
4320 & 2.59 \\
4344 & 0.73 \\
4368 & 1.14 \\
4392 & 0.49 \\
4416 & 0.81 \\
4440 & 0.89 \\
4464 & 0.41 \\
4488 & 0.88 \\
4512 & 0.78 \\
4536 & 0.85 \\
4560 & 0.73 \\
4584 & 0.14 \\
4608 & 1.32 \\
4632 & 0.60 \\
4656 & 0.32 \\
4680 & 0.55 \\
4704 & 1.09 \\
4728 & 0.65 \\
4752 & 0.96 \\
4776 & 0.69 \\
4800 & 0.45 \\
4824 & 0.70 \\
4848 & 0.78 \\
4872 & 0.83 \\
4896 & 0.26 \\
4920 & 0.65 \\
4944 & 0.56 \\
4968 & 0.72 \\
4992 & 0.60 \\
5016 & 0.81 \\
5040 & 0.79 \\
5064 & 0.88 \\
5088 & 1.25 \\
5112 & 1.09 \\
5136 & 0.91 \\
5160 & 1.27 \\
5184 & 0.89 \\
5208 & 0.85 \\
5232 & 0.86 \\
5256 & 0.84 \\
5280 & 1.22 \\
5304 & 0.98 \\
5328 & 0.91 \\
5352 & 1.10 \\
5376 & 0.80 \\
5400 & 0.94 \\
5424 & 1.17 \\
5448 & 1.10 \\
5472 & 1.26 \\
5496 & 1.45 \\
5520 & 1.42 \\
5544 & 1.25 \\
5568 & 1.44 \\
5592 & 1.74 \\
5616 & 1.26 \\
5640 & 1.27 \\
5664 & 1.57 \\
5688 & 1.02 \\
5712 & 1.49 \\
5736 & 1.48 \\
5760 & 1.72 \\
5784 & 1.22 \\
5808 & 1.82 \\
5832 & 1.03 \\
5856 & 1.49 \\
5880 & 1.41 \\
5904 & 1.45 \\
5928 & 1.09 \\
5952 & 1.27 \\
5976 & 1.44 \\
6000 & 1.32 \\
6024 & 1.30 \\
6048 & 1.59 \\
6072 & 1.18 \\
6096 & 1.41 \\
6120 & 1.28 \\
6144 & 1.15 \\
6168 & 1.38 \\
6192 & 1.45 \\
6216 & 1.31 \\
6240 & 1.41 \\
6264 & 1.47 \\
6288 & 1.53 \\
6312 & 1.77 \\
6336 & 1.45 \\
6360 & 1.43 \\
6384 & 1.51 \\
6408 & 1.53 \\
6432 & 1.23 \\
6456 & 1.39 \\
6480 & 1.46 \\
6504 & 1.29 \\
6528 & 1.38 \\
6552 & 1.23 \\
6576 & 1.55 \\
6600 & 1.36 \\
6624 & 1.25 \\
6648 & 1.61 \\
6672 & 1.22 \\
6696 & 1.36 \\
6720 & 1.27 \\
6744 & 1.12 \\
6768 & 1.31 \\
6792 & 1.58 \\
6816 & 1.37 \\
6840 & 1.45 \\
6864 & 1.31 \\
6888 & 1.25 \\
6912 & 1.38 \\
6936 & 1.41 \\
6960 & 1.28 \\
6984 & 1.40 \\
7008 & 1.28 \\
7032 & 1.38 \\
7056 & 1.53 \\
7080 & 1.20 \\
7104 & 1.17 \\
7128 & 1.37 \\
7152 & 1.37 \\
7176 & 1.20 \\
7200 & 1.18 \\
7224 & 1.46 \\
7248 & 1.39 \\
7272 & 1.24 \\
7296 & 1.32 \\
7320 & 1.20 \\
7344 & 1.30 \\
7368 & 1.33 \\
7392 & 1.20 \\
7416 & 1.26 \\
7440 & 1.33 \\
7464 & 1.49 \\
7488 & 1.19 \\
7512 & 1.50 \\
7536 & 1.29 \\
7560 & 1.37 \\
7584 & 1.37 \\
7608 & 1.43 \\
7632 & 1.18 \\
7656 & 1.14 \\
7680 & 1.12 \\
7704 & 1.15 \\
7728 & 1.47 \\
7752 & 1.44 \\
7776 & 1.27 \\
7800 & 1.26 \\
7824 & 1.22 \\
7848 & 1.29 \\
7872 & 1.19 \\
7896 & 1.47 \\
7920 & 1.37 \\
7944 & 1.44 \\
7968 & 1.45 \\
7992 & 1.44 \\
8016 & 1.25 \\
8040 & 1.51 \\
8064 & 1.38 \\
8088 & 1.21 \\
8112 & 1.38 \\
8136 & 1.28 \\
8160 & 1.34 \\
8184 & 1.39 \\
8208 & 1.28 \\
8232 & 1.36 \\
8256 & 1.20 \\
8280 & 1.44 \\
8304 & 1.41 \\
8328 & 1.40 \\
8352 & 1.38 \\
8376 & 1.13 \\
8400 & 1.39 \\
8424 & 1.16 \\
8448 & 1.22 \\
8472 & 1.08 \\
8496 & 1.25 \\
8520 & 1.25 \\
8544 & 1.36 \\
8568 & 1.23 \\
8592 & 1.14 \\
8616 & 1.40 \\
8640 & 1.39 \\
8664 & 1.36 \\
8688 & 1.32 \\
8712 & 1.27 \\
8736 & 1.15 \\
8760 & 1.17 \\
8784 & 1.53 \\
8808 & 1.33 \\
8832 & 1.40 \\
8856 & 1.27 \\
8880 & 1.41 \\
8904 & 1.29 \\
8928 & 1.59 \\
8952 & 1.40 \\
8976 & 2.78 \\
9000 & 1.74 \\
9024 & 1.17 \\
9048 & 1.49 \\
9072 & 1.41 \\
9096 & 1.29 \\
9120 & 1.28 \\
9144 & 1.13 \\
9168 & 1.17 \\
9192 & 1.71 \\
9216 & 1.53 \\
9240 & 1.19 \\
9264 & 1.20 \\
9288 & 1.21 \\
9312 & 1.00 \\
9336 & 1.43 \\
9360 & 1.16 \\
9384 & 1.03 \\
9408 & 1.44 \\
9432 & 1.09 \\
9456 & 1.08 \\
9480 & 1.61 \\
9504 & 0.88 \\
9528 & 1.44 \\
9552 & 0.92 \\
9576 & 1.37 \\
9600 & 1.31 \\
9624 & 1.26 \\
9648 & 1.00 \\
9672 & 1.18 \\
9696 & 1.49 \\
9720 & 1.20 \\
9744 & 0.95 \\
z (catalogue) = 0.37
